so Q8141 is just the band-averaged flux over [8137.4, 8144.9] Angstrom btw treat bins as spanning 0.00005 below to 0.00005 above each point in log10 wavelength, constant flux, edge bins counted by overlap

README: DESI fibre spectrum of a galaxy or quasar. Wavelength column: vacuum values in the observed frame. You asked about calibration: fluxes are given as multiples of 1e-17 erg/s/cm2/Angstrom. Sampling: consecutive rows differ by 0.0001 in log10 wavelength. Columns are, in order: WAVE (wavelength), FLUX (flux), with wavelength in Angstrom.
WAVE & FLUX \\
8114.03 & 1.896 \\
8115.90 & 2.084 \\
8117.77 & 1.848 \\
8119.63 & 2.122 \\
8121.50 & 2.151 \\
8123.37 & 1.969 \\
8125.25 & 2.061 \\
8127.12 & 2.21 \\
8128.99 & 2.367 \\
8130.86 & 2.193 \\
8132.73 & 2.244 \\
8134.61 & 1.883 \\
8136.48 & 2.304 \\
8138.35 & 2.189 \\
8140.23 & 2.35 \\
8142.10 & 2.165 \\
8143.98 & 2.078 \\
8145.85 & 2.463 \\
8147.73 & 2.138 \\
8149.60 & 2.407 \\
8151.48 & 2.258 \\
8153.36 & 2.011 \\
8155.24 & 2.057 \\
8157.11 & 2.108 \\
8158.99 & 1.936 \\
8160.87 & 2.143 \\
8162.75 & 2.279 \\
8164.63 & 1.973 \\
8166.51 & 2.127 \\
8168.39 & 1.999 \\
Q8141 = 2.2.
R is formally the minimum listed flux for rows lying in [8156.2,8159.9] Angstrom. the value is 1.936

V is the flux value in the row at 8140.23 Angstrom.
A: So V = 2.35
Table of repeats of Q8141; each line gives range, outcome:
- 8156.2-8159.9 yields 2.02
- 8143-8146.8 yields 2.27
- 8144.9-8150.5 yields 2.34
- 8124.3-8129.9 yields 2.21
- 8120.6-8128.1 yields 2.1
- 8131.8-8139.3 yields 2.15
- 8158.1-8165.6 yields 2.08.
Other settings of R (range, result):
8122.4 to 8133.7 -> 1.969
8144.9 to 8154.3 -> 2.011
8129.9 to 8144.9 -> 1.883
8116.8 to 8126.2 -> 1.848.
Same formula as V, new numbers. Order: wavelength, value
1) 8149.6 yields 2.407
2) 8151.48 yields 2.258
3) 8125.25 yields 2.061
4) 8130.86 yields 2.193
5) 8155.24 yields 2.057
